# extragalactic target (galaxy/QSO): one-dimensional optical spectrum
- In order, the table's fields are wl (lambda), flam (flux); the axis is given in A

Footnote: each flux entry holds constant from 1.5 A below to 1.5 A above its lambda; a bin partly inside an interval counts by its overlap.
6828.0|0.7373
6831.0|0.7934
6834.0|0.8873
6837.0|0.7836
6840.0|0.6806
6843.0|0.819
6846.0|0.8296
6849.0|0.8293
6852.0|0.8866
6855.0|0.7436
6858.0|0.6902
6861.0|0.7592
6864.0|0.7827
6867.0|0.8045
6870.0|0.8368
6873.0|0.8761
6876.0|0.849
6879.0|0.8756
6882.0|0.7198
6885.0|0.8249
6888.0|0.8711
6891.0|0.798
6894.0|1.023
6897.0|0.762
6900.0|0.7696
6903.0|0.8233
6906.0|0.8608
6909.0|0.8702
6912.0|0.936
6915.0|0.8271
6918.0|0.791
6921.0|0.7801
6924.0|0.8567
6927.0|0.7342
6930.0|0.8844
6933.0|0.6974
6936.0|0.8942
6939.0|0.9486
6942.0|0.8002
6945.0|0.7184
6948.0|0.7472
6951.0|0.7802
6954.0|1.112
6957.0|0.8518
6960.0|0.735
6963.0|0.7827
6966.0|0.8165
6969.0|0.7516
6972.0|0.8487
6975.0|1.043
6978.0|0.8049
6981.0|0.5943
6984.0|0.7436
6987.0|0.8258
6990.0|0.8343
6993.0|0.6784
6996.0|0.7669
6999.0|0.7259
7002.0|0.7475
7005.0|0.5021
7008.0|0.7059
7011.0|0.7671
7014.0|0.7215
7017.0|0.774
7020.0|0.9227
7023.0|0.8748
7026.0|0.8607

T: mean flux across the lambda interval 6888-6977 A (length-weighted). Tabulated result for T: 0.836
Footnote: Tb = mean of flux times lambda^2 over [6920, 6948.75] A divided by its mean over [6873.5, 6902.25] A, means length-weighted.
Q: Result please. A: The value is 0.98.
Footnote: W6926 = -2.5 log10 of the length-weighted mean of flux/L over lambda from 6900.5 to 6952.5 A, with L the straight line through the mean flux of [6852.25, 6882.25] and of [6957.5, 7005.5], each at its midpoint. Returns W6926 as -0.05 mag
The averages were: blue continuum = 0.801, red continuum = 0.77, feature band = 0.82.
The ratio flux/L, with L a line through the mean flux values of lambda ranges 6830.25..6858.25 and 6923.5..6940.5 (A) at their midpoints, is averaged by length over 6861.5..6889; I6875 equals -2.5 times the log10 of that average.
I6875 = -0.02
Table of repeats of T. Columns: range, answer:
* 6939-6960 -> 0.836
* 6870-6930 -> 0.835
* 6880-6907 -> 0.828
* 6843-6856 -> 0.825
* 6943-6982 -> 0.817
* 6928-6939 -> 0.838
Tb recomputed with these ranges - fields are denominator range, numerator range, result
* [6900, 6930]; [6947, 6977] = 1.03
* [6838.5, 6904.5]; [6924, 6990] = 1.03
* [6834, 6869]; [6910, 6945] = 1.07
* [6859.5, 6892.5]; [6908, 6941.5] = 1.04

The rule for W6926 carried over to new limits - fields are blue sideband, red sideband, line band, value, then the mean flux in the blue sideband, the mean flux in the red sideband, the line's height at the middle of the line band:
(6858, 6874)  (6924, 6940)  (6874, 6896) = -0.06 mag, 0.798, 0.83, 0.808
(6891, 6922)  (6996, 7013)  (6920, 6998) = -0.06 mag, 0.843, 0.697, 0.765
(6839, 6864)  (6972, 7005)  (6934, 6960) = -0.10 mag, 0.782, 0.767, 0.772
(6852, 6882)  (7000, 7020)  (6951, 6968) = -0.14 mag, 0.802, 0.72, 0.749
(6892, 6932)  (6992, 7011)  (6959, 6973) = -0.05 mag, 0.838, 0.694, 0.751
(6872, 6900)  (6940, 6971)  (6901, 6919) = -0.03 mag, 0.84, 0.812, 0.83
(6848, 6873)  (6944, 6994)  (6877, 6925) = -0.05 mag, 0.796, 0.806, 0.8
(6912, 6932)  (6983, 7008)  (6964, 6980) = -0.12 mag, 0.819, 0.726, 0.756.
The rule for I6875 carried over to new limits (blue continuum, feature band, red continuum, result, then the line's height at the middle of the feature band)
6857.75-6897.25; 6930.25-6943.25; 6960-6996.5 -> -0.048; 0.804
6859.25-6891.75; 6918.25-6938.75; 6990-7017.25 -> -0.056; 0.775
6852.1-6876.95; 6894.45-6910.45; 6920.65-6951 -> -0.038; 0.802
